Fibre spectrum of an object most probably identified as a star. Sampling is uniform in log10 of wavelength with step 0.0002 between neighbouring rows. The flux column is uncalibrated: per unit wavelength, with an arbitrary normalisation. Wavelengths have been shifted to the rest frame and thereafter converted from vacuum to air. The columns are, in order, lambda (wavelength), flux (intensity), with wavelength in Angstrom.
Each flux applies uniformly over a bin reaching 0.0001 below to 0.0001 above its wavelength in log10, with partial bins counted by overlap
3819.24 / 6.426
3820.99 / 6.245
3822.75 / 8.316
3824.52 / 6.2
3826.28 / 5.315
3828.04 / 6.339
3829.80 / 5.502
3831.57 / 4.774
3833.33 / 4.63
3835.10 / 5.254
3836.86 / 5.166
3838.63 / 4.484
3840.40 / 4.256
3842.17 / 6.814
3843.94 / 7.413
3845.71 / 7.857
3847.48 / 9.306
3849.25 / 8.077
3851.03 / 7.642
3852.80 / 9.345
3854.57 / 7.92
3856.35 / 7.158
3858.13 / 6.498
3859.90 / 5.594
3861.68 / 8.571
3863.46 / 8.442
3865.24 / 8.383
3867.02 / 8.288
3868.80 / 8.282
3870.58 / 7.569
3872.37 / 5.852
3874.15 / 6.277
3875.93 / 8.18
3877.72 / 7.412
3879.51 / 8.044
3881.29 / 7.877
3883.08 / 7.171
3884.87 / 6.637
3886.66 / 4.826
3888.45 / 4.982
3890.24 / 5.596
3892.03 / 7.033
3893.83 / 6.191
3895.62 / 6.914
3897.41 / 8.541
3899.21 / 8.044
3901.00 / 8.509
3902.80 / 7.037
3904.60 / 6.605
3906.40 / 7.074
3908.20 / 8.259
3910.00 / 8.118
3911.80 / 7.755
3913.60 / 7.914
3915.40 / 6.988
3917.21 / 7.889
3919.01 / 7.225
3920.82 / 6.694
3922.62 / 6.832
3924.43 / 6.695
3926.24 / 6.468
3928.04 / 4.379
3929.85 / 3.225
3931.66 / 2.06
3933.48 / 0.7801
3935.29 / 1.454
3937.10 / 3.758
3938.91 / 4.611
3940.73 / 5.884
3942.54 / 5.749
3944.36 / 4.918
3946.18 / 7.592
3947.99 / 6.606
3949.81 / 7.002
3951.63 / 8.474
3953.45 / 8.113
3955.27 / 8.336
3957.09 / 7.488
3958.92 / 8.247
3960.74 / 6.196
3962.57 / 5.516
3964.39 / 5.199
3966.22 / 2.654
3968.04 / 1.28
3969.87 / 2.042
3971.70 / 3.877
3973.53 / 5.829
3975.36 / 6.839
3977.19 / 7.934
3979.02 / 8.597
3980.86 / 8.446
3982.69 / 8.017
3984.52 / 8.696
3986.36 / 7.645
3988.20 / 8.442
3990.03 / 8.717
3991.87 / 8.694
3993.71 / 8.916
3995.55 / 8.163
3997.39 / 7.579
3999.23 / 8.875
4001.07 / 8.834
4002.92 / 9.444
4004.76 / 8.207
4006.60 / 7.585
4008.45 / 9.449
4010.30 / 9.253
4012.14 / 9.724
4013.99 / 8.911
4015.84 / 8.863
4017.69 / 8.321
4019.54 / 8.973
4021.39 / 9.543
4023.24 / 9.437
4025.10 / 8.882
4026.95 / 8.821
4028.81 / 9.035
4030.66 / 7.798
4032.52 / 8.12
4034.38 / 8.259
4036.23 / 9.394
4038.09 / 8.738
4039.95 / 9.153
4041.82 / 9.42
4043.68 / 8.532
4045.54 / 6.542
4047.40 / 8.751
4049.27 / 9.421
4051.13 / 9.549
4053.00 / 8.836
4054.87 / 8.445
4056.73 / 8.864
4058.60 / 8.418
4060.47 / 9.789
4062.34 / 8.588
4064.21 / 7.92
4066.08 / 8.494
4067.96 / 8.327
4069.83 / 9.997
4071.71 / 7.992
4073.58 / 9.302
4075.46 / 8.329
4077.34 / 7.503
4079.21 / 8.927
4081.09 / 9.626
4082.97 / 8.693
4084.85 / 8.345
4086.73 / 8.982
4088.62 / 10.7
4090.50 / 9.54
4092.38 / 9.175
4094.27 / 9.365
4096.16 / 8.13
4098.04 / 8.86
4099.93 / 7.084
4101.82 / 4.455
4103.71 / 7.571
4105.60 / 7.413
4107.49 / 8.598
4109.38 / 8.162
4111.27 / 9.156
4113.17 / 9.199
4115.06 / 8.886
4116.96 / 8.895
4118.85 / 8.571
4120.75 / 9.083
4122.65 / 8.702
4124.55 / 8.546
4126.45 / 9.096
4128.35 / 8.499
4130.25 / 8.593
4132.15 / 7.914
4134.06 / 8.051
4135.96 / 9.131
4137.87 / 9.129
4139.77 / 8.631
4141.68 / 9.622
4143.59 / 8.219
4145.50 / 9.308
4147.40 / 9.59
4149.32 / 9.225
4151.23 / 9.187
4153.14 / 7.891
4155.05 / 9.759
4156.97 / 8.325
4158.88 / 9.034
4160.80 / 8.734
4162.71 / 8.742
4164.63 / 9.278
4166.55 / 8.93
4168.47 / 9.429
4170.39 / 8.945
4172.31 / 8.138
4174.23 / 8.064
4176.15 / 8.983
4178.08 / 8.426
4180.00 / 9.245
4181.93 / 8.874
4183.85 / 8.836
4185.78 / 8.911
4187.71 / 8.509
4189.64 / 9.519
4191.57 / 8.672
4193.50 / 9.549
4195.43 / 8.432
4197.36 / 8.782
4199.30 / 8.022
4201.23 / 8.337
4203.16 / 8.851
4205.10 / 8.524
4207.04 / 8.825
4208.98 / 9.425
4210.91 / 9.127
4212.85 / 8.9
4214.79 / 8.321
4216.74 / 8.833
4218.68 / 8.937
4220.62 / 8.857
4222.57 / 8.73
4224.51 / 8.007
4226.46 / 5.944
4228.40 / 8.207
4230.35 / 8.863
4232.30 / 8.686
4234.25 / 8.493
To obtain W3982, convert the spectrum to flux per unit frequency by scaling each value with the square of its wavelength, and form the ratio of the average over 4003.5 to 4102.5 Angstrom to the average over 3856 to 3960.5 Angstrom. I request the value 1.4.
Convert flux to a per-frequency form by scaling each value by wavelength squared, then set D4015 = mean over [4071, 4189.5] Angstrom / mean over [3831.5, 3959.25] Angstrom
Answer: 1.5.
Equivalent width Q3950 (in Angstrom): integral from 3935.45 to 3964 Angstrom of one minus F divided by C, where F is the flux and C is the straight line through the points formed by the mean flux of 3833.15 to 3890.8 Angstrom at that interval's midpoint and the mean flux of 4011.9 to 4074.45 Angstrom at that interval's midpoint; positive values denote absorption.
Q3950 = 5.3 Angstrom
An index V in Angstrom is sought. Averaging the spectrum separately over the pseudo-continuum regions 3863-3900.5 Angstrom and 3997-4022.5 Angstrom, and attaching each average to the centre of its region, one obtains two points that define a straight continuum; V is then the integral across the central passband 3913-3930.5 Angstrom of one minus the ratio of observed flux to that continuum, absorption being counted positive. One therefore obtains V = 2.8 Angstrom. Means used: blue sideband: 7.17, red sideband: 8.86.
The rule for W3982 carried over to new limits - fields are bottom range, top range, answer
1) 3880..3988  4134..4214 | 1.58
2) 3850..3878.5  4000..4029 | 1.27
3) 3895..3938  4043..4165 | 1.54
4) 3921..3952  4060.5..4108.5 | 1.80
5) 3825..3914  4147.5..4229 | 1.46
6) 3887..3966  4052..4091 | 1.51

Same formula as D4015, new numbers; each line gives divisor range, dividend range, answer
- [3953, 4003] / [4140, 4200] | 1.38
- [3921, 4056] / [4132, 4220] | 1.32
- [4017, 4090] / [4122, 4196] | 1.06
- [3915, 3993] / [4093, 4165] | 1.53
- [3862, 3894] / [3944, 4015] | 1.09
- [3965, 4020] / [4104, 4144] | 1.21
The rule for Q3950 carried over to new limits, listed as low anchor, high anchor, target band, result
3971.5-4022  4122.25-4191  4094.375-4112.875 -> 1.8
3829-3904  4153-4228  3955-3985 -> 5.7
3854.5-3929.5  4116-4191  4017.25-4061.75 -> -3.9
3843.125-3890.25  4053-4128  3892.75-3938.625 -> 8.8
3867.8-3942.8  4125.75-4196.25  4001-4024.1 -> -4.9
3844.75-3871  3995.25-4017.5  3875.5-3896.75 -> 3.6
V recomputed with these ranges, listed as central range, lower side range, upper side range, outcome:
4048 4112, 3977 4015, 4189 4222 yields 0.6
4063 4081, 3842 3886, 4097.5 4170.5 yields -0.4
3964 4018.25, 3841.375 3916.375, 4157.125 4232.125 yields 2.4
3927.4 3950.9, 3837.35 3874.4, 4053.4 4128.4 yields 9.9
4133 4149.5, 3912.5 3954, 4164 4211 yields -1.4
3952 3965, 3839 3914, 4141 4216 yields 1.0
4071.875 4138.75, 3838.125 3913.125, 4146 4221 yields -1.0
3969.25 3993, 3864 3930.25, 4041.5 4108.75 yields 1.5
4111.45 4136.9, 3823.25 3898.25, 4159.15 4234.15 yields -1.3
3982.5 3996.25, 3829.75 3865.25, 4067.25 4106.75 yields -1.1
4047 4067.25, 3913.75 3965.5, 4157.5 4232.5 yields -4.6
